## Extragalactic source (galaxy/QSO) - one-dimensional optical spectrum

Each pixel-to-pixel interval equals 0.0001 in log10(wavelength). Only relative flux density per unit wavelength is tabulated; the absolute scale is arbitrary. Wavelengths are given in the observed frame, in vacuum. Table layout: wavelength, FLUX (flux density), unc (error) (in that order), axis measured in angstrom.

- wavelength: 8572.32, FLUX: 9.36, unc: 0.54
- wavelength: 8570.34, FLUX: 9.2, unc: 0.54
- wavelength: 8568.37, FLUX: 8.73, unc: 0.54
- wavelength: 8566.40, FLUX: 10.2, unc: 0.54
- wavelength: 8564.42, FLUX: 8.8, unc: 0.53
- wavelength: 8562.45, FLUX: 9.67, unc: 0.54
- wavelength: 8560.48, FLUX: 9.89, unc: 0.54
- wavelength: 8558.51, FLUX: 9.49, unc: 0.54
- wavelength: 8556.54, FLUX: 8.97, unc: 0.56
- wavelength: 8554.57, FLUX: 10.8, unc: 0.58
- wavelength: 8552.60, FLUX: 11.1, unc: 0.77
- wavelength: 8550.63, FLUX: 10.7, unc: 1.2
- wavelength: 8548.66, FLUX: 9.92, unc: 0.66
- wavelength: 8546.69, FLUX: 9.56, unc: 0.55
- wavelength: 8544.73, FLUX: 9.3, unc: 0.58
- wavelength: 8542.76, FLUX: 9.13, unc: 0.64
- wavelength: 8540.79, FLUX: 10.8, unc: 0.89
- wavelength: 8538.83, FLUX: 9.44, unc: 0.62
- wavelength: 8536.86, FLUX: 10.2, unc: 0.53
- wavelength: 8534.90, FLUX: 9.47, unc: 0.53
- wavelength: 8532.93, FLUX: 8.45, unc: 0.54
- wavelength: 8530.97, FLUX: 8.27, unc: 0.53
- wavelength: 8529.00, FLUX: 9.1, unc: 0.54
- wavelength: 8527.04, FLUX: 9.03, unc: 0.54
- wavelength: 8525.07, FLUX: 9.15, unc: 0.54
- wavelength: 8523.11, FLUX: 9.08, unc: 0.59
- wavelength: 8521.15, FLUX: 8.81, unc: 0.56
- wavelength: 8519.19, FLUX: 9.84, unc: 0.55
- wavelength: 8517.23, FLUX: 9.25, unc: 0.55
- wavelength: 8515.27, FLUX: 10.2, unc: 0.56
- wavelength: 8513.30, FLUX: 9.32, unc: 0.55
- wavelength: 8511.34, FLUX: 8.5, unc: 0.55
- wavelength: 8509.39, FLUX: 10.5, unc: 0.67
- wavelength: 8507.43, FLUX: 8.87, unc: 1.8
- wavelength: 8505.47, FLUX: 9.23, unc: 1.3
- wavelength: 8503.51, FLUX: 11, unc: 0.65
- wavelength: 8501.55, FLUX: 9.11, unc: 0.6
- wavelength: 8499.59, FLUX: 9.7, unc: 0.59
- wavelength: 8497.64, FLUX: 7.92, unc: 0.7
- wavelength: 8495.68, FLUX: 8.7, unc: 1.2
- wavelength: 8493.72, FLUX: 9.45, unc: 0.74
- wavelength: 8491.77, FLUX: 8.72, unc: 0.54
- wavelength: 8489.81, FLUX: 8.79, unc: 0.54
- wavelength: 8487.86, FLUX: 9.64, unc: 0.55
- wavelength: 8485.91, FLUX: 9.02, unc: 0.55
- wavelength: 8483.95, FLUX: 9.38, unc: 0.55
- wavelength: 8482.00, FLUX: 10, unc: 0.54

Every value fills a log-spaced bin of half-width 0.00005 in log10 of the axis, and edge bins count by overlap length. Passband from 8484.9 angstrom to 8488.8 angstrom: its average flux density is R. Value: 9.32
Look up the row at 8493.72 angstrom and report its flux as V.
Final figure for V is 9.45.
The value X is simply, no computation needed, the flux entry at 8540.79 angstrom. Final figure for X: 10.8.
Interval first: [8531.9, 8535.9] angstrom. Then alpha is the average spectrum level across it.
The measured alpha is 8.97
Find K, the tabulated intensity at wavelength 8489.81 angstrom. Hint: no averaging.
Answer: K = 8.79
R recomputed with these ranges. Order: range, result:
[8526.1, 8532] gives 8.8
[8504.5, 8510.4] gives 9.54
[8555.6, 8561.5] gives 9.46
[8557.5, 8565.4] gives 9.47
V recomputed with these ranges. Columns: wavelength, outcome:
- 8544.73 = 9.3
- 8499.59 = 9.7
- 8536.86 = 10.2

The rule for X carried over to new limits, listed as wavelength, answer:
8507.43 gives 8.87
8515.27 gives 10.2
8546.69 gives 9.56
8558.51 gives 9.49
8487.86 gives 9.64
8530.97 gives 8.27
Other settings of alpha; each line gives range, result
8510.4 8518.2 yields 9.31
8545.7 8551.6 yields 10.1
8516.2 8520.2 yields 9.56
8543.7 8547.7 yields 9.44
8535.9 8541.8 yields 10.1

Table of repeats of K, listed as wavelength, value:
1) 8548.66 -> 9.92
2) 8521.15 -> 8.81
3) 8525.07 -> 9.15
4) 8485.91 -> 9.02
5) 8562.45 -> 9.67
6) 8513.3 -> 9.32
